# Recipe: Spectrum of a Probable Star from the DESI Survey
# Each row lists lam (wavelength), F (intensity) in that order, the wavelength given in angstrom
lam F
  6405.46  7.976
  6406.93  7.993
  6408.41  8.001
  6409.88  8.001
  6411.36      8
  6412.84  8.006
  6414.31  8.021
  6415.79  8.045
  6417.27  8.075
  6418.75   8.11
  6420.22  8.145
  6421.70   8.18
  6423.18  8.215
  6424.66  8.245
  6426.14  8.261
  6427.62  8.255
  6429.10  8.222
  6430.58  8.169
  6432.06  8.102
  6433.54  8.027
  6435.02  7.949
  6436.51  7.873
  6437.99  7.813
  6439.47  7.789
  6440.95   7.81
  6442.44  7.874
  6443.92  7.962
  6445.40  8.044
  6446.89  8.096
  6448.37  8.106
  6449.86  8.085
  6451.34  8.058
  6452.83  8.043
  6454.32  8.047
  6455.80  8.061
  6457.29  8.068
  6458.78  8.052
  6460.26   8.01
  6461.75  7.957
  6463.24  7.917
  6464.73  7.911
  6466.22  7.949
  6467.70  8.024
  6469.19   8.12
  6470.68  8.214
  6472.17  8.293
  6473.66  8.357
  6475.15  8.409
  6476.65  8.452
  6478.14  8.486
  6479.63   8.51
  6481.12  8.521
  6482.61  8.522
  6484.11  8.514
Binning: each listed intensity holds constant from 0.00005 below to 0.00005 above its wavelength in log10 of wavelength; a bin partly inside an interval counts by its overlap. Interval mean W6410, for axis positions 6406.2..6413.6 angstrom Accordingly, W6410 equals 8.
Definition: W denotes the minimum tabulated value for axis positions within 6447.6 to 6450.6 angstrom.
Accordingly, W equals 8.085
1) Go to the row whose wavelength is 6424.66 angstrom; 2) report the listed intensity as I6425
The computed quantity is 8.245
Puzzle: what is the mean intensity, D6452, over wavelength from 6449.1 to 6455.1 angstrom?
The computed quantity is 8.06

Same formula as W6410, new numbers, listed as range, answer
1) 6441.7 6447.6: 8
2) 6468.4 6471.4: 8.16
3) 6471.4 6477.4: 8.37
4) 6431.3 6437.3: 7.98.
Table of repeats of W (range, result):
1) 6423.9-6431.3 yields 8.169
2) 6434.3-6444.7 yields 7.789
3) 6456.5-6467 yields 7.911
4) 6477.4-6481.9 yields 8.486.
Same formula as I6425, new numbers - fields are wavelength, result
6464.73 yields 7.911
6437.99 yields 7.813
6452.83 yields 8.043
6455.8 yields 8.061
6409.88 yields 8.001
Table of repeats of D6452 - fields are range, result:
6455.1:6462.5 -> 8.03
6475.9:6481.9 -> 8.5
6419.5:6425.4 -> 8.19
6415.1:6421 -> 8.1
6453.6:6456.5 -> 8.07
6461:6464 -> 7.92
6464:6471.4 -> 8.05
